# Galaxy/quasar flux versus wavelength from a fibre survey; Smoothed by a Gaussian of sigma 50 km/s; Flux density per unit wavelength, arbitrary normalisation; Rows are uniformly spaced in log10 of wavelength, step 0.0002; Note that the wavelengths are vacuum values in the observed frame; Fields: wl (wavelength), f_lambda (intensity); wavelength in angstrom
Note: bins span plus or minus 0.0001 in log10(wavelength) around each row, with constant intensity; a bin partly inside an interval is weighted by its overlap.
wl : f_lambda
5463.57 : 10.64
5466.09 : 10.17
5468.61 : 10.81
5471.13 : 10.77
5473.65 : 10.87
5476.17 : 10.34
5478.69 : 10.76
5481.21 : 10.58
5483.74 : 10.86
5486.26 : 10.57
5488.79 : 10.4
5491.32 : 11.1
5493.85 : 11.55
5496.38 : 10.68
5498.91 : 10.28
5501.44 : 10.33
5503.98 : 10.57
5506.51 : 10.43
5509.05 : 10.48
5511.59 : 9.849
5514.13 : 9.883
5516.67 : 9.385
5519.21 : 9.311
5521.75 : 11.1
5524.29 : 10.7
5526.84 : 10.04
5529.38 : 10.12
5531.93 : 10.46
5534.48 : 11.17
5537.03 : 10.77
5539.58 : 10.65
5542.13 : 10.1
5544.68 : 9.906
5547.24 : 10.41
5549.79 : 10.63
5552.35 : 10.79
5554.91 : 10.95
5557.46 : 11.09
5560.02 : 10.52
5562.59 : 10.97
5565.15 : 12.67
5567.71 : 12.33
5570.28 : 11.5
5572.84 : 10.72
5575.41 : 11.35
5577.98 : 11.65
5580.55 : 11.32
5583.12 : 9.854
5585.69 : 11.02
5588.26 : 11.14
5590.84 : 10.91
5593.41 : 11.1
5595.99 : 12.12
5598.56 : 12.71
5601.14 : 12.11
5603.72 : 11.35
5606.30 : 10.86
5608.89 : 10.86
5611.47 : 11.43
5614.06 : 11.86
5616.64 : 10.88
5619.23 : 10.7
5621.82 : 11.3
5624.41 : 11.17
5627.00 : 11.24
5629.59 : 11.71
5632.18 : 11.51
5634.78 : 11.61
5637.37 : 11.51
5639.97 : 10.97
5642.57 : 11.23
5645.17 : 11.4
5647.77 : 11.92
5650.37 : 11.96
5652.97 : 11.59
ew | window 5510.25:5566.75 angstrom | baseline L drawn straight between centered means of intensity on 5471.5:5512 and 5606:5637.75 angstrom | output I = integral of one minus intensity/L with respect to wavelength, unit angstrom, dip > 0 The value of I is 1.7 angstrom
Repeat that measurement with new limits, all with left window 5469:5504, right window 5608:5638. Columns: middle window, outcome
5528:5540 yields 0.3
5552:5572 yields -0.6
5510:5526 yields 1.2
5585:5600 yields -0.5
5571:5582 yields -0.1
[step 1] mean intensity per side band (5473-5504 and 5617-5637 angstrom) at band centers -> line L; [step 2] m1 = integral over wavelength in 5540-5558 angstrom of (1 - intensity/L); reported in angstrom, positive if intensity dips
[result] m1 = 0.7 angstrom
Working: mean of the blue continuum 10.7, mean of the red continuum 11.3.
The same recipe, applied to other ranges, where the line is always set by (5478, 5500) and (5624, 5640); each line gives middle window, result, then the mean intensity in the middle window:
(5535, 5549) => 0.7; 10.4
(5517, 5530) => 0.9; 10.2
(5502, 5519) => 1.3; 10.1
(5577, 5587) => 0.2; 10.9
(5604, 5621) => 0.3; 11.1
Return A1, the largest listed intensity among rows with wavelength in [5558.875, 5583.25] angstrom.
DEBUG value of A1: 12.67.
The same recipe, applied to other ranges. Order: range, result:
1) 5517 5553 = 11.17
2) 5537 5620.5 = 12.71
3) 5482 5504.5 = 11.55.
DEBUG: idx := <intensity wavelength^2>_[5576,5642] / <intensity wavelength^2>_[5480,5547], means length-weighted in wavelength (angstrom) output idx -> 1.1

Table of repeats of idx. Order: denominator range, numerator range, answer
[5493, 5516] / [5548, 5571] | 1.10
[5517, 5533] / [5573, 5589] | 1.10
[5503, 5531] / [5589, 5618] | 1.16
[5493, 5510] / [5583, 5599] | 1.10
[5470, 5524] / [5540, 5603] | 1.09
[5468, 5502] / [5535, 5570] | 1.05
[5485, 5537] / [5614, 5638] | 1.13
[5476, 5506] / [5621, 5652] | 1.13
